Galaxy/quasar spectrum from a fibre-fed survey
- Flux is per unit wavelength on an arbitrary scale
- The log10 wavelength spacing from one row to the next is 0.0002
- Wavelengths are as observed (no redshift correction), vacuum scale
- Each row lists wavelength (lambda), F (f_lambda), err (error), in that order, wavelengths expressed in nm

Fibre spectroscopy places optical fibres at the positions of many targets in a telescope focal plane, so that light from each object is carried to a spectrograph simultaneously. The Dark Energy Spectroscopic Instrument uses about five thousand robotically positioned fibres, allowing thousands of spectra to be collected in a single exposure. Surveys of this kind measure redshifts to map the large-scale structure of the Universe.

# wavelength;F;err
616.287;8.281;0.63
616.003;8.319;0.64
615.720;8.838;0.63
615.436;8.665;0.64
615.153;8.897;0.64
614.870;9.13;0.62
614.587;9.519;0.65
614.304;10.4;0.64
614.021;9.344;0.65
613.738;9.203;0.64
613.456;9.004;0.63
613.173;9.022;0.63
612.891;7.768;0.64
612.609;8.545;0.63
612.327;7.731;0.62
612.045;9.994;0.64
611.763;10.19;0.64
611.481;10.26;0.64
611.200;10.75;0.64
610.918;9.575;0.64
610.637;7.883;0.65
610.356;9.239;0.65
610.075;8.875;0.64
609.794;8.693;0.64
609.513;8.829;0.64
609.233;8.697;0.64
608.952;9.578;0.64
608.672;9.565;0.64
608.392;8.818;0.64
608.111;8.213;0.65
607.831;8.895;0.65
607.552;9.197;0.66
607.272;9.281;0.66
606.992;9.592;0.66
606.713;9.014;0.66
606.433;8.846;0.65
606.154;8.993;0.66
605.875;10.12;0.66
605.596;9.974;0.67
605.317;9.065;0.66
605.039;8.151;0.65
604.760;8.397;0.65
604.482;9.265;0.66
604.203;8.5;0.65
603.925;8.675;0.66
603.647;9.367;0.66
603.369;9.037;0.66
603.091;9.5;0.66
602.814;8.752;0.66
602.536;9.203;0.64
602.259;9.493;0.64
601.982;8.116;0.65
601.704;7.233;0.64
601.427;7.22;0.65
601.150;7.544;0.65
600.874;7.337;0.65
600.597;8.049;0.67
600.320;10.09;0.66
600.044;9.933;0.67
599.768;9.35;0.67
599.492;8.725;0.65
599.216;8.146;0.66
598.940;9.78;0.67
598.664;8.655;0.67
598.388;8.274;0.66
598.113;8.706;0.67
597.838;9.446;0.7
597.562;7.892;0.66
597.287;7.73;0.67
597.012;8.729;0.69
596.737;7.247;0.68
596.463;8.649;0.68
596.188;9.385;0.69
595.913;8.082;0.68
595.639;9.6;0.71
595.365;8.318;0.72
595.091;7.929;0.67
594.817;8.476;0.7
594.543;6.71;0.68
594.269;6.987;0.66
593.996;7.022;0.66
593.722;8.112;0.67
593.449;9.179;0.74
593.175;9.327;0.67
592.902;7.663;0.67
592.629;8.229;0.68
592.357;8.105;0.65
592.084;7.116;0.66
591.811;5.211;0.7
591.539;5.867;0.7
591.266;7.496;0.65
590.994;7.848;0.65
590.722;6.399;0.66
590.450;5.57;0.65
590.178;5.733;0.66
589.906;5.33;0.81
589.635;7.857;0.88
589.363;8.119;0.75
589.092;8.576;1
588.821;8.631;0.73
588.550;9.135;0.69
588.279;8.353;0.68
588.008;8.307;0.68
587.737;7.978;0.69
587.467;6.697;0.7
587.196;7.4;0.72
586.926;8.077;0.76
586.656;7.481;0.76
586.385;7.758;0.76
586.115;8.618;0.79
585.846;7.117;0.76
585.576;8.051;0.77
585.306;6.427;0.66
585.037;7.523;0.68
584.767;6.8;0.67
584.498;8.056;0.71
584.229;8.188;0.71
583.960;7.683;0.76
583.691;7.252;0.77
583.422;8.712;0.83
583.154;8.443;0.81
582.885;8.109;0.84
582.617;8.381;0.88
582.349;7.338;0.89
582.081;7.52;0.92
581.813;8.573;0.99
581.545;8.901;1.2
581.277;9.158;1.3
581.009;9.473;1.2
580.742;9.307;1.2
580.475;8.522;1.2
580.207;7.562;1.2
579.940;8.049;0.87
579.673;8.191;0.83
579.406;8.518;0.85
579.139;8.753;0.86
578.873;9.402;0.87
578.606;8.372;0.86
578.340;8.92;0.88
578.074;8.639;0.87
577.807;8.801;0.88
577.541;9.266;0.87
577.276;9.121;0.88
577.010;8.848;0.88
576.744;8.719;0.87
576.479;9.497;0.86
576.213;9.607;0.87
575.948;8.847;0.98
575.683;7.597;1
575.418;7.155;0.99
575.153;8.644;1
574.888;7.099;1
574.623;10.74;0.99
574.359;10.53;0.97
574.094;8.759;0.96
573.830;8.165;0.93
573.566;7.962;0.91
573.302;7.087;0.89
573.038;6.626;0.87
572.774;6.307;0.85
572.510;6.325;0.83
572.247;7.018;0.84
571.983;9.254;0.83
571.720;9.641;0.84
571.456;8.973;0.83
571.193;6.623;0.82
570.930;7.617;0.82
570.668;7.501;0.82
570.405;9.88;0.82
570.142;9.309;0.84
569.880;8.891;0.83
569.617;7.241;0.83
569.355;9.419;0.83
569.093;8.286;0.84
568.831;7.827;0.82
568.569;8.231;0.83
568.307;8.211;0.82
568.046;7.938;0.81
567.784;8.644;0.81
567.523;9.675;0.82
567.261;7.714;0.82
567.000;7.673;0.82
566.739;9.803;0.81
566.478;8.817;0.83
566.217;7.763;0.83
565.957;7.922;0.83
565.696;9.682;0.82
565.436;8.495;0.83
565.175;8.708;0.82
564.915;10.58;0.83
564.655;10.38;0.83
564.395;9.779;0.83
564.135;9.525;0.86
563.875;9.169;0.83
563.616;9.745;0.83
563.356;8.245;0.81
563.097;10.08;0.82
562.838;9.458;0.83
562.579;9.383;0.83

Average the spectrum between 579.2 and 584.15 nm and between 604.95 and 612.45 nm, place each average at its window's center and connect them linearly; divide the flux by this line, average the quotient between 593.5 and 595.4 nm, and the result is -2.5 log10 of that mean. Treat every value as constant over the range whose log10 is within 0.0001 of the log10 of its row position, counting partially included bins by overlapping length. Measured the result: 0.14 mag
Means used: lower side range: 8.32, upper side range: 9.2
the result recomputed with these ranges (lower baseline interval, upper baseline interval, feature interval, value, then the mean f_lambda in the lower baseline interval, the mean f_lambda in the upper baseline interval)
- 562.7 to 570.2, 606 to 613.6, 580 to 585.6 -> 0.11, 8.86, 9.08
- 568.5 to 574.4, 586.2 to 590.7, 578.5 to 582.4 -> -0.10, 8.11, 7.54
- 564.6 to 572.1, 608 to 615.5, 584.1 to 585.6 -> 0.18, 8.63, 9.13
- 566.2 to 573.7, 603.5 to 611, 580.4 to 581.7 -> -0.09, 8.15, 9.01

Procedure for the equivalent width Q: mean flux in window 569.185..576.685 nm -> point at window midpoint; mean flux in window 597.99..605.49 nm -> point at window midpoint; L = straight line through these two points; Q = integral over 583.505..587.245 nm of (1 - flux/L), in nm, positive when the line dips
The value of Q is 0.37 nm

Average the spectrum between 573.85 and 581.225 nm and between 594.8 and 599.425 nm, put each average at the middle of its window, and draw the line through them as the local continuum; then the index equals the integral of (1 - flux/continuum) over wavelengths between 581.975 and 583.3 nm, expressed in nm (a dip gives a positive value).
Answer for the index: 0.11 nm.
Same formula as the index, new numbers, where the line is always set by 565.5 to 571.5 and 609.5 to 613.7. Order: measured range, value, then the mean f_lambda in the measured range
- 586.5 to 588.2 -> 0.201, 7.68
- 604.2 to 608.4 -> -0.013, 9.04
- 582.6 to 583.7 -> 0.049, 8.27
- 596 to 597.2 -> 0.055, 8.45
